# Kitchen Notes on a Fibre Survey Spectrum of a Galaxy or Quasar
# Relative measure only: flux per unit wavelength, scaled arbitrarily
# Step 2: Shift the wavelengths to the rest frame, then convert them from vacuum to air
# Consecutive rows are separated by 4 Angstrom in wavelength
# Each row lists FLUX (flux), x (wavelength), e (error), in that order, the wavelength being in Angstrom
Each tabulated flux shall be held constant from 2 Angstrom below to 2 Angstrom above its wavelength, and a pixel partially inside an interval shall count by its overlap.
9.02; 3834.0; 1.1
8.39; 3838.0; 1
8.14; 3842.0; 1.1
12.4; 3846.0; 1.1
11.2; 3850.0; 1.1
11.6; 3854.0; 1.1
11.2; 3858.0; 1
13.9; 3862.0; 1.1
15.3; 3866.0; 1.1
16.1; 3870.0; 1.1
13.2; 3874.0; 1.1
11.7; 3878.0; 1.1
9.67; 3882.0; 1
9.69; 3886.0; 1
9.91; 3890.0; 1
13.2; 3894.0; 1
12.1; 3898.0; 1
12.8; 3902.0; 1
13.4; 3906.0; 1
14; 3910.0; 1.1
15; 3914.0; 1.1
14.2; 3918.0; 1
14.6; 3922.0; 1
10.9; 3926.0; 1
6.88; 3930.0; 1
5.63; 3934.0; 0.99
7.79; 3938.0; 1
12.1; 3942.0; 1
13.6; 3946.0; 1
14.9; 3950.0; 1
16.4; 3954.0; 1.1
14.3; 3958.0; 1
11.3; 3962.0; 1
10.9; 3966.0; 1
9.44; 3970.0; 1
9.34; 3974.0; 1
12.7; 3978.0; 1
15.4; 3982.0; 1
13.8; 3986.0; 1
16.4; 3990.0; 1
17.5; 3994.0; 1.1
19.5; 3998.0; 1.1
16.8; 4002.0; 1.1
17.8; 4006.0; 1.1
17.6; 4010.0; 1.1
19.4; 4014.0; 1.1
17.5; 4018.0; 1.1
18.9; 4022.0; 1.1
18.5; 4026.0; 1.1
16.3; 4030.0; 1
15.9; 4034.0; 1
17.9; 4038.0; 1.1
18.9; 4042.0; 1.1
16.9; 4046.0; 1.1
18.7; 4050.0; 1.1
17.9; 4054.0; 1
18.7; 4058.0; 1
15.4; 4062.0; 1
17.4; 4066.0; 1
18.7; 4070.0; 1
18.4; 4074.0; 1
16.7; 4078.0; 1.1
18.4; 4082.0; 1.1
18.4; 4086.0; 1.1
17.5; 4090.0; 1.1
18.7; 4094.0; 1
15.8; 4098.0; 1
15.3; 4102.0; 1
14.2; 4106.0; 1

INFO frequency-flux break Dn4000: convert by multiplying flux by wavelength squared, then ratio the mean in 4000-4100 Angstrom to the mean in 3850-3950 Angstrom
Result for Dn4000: 1.6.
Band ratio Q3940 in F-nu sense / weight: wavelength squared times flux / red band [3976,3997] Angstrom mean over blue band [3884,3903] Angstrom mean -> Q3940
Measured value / 1.40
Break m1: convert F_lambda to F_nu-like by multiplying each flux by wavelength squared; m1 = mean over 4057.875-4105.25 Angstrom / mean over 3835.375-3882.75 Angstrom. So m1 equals 1.6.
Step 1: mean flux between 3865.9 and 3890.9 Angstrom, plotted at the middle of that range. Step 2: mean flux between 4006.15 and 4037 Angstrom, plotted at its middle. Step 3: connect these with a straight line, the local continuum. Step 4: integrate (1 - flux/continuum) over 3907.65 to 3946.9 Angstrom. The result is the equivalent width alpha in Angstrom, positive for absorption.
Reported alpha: 7.1 Angstrom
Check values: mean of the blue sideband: 12.1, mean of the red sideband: 17.7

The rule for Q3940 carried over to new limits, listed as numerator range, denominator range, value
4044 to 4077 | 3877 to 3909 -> 1.66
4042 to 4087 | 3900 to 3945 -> 1.65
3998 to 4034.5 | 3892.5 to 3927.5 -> 1.40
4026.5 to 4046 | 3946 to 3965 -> 1.29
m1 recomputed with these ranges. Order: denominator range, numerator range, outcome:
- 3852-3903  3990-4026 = 1.57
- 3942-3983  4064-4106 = 1.45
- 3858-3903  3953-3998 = 1.15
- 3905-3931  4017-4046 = 1.45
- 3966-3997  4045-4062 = 1.36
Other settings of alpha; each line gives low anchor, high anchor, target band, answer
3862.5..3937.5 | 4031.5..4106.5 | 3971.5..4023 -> -3.5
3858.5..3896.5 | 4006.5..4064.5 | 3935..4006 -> 9.0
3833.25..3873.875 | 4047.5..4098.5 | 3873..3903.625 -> 3.2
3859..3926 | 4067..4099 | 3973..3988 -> 2.2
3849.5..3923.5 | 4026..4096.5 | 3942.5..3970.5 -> 3.1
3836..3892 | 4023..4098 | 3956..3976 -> 5.0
